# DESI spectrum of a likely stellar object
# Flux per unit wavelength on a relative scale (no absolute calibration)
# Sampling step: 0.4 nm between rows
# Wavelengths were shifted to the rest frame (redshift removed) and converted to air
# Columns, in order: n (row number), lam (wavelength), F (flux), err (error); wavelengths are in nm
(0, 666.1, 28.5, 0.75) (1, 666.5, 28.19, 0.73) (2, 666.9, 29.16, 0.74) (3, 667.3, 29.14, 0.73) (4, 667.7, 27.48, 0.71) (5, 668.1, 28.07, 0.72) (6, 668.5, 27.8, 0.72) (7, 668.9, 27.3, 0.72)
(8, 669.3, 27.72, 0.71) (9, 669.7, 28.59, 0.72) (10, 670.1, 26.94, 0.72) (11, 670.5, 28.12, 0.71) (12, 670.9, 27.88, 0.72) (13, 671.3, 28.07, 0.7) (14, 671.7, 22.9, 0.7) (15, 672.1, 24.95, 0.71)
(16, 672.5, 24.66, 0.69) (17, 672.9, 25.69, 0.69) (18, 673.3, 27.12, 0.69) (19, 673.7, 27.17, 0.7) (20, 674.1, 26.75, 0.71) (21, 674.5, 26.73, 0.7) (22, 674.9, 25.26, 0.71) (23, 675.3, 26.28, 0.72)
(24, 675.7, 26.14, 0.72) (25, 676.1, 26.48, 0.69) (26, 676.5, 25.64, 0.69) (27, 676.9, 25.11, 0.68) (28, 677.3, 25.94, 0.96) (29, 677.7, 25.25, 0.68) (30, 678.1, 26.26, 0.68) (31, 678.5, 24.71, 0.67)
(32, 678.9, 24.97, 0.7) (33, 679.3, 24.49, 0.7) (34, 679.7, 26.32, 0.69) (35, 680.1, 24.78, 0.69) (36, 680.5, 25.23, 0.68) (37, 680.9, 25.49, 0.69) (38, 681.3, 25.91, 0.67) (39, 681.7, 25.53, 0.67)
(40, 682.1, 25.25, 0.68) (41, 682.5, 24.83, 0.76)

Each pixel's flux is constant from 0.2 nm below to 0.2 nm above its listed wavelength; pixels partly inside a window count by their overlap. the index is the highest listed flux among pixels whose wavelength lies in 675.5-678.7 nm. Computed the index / 26.48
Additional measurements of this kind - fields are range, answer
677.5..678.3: 26.26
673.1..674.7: 27.17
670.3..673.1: 28.12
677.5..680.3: 26.32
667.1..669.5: 29.14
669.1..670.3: 28.59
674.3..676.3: 26.73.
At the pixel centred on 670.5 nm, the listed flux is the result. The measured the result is 28.12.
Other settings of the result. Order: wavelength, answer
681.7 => 25.53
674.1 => 26.75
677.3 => 25.94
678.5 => 24.71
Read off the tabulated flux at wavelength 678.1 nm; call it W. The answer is 26.26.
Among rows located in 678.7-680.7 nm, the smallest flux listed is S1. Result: 24.49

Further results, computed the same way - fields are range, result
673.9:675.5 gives 25.26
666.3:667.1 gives 28.19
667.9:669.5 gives 27.3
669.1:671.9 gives 22.9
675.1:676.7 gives 25.64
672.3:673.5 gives 24.66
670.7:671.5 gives 27.88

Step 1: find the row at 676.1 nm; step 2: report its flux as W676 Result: 26.48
